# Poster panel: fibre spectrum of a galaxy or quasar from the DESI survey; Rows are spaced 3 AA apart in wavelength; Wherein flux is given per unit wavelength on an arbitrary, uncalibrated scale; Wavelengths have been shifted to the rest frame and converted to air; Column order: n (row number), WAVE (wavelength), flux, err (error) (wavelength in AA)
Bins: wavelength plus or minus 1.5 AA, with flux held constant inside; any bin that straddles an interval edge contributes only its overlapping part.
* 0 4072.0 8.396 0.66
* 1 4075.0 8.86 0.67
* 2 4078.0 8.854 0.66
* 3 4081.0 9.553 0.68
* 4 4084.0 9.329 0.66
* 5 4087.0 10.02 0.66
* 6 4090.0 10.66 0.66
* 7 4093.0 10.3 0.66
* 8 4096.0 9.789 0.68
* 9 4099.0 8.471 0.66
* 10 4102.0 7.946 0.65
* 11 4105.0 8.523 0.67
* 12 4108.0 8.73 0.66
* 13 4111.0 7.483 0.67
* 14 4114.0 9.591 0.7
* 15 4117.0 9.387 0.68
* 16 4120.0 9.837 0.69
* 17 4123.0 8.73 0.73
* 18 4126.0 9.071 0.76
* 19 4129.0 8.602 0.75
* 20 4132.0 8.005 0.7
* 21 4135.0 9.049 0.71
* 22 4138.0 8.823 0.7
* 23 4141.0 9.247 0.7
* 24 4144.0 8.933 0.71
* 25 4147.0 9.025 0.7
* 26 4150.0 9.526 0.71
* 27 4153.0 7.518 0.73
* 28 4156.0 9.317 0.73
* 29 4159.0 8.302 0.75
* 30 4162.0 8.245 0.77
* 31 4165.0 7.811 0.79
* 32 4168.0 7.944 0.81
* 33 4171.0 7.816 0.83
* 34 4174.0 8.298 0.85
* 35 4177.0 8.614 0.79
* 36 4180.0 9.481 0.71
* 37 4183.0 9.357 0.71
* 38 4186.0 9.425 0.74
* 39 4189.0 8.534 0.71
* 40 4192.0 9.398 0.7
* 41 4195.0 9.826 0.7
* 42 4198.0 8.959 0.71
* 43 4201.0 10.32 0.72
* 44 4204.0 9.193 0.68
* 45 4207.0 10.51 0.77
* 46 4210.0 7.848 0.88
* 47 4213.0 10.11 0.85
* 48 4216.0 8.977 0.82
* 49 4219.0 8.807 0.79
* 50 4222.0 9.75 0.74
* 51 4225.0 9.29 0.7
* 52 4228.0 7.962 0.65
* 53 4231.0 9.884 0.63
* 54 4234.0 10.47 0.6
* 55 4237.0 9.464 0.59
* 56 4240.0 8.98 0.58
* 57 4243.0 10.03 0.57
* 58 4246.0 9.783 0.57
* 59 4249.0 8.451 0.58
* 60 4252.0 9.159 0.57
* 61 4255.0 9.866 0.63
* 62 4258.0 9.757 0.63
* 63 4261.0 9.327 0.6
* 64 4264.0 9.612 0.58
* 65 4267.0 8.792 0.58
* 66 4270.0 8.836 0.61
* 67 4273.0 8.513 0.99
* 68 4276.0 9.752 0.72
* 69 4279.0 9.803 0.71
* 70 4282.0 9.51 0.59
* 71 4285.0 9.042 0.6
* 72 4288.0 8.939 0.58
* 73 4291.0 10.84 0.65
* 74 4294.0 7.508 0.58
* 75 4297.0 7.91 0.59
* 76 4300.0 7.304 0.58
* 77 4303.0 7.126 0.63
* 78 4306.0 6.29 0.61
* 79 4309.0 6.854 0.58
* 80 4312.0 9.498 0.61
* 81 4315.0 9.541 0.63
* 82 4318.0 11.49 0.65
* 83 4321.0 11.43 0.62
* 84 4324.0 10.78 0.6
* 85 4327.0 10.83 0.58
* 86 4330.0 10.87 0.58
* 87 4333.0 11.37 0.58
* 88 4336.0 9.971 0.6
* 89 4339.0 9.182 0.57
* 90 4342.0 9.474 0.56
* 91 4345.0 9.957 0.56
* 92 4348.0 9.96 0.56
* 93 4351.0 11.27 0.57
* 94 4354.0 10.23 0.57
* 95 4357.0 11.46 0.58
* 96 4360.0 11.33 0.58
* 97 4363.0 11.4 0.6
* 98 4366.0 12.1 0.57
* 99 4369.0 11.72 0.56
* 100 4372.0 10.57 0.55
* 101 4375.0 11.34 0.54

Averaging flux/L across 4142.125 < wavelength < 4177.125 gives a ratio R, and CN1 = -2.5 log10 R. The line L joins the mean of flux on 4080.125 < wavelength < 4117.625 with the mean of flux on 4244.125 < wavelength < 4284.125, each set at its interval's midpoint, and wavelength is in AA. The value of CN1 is 0.10 mag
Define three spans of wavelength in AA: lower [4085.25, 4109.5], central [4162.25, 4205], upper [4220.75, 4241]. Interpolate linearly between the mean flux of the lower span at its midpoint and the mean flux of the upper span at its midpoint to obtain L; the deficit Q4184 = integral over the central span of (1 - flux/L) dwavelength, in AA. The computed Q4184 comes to 2.1 AA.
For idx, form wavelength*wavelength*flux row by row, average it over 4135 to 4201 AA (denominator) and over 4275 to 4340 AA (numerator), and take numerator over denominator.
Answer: 1.1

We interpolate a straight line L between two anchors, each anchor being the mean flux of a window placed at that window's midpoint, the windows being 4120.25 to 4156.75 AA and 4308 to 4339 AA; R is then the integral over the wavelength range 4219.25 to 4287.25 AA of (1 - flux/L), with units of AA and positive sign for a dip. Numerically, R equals 2.61 AA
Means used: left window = 8.85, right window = 10.3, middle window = 9.35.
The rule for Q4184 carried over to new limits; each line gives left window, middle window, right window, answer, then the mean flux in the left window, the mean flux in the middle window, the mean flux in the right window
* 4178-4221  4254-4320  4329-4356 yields 6.5 AA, 9.34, 8.93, 10.3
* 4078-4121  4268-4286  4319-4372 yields 1.9 AA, 9.24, 9.24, 10.8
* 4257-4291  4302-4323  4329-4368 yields 2.2 AA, 9.32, 8.98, 10.7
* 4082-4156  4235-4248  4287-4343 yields -0.5 AA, 9.03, 9.56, 9.33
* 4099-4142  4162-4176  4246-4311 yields 1.2 AA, 8.77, 8.02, 8.75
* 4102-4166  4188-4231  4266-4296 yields -1.6 AA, 8.74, 9.28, 9.14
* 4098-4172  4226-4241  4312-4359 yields 0.3 AA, 8.64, 9.36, 10.5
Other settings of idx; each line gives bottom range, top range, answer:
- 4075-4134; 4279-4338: 1.13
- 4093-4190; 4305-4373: 1.30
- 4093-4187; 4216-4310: 1.08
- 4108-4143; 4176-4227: 1.09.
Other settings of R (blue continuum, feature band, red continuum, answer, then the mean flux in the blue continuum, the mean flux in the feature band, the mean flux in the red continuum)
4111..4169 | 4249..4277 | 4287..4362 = 0.39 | 8.76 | 9.24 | 9.67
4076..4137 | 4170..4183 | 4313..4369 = 1.23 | 9.09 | 8.67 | 10.7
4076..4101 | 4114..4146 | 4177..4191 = 1.33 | 9.57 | 9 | 9.14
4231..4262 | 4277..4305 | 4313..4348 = 3.79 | 9.55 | 8.64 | 10.4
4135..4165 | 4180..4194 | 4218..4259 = -0.34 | 8.74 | 9.23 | 9.41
